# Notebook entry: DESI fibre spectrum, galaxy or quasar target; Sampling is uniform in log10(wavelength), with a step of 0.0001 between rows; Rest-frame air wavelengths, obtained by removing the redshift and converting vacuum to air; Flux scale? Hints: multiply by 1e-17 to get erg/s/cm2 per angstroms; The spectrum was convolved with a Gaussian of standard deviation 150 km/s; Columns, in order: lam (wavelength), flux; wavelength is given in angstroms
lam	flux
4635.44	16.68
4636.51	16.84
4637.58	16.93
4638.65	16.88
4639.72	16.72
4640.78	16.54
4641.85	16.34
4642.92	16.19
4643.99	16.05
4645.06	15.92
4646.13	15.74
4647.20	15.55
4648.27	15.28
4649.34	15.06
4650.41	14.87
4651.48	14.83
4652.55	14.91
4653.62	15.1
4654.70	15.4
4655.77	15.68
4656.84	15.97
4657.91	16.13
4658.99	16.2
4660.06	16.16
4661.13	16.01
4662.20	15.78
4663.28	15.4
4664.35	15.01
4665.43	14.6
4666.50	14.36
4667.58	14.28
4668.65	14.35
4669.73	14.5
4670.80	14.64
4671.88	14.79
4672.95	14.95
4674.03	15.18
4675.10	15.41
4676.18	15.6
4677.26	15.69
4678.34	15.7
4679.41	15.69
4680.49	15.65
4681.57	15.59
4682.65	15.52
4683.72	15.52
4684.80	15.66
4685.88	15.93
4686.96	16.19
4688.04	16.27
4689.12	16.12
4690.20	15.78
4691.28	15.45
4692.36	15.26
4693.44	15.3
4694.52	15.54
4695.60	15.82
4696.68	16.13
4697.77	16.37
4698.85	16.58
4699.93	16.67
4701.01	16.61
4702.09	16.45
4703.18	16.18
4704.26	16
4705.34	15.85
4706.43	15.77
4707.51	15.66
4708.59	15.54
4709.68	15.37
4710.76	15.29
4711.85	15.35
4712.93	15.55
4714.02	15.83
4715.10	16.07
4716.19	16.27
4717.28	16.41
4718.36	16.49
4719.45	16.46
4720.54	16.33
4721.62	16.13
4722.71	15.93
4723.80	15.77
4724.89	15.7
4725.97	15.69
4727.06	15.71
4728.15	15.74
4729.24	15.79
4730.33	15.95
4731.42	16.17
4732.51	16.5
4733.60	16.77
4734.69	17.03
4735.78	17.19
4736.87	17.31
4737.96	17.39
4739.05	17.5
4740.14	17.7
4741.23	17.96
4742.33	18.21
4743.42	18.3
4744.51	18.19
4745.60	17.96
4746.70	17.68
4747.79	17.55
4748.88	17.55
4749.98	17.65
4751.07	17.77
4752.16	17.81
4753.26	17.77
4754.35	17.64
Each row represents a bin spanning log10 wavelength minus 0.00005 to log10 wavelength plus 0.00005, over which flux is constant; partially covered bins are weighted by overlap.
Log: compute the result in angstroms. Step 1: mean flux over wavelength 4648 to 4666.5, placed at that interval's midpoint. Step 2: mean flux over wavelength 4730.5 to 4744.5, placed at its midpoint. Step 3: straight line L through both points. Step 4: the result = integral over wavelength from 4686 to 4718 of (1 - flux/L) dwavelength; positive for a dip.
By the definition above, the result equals 1.1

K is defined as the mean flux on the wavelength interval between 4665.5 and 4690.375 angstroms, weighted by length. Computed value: 15.3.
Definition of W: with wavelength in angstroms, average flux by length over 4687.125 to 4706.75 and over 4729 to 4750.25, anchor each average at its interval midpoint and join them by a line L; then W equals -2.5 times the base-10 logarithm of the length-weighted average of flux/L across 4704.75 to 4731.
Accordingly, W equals 0.05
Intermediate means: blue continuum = 16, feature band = 15.9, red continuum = 17.3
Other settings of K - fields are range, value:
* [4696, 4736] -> 16.1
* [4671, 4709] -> 15.8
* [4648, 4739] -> 15.8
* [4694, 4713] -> 15.9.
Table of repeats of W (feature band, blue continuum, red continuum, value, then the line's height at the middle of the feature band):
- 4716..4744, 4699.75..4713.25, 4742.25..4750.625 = 0.03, 17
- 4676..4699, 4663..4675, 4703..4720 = -0.04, 15.2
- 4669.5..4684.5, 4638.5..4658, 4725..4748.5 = 0.06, 16.1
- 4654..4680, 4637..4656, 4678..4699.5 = 0.03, 15.8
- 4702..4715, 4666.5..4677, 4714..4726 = 0.01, 15.8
